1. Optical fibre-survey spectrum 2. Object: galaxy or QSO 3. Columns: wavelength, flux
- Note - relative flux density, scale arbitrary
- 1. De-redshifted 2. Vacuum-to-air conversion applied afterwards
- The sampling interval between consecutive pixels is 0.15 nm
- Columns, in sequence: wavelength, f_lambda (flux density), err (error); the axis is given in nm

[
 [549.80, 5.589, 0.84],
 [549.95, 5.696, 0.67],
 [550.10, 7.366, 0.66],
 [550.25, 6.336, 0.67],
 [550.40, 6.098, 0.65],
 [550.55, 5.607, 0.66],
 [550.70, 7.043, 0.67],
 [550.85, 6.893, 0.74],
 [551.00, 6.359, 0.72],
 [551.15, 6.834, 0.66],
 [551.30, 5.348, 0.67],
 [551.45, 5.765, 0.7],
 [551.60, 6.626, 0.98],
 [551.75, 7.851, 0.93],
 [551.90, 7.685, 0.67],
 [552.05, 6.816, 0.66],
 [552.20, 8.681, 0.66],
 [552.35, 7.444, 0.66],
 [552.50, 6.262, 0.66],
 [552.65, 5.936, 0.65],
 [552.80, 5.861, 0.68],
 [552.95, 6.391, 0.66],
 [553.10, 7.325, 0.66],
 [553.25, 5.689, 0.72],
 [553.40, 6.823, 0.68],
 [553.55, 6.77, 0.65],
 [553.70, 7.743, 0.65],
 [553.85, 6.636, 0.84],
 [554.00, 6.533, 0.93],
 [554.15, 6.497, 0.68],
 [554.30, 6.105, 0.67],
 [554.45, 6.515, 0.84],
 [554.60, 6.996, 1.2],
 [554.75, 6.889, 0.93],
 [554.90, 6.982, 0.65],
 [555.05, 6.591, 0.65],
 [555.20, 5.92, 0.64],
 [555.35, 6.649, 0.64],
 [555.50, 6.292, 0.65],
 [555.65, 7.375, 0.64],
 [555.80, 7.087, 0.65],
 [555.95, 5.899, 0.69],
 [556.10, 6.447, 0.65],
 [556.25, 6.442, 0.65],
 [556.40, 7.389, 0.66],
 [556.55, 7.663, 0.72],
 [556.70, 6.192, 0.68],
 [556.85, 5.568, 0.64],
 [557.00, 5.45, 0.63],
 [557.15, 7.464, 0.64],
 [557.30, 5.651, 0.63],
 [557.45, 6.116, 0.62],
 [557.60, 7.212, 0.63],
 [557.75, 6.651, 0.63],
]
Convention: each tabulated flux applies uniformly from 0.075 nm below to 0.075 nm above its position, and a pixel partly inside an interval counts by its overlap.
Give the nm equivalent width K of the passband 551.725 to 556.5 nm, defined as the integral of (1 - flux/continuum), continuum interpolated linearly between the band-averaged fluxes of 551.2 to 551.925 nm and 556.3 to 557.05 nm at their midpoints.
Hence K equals -0.16 nm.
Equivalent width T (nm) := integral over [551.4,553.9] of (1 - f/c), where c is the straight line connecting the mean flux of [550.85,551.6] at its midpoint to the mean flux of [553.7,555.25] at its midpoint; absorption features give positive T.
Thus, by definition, -0.18 nm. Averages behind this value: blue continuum 6.21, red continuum 6.63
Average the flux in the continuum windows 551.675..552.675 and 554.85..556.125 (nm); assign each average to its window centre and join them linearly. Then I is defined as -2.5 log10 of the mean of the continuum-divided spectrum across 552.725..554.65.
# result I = 0.059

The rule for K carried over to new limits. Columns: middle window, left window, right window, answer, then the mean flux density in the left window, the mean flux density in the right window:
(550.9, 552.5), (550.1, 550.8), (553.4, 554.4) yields -0.09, 6.41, 6.72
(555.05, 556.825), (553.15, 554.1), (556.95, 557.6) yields -0.05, 6.71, 6.32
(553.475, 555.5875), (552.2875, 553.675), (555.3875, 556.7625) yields 0.00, 6.54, 6.76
